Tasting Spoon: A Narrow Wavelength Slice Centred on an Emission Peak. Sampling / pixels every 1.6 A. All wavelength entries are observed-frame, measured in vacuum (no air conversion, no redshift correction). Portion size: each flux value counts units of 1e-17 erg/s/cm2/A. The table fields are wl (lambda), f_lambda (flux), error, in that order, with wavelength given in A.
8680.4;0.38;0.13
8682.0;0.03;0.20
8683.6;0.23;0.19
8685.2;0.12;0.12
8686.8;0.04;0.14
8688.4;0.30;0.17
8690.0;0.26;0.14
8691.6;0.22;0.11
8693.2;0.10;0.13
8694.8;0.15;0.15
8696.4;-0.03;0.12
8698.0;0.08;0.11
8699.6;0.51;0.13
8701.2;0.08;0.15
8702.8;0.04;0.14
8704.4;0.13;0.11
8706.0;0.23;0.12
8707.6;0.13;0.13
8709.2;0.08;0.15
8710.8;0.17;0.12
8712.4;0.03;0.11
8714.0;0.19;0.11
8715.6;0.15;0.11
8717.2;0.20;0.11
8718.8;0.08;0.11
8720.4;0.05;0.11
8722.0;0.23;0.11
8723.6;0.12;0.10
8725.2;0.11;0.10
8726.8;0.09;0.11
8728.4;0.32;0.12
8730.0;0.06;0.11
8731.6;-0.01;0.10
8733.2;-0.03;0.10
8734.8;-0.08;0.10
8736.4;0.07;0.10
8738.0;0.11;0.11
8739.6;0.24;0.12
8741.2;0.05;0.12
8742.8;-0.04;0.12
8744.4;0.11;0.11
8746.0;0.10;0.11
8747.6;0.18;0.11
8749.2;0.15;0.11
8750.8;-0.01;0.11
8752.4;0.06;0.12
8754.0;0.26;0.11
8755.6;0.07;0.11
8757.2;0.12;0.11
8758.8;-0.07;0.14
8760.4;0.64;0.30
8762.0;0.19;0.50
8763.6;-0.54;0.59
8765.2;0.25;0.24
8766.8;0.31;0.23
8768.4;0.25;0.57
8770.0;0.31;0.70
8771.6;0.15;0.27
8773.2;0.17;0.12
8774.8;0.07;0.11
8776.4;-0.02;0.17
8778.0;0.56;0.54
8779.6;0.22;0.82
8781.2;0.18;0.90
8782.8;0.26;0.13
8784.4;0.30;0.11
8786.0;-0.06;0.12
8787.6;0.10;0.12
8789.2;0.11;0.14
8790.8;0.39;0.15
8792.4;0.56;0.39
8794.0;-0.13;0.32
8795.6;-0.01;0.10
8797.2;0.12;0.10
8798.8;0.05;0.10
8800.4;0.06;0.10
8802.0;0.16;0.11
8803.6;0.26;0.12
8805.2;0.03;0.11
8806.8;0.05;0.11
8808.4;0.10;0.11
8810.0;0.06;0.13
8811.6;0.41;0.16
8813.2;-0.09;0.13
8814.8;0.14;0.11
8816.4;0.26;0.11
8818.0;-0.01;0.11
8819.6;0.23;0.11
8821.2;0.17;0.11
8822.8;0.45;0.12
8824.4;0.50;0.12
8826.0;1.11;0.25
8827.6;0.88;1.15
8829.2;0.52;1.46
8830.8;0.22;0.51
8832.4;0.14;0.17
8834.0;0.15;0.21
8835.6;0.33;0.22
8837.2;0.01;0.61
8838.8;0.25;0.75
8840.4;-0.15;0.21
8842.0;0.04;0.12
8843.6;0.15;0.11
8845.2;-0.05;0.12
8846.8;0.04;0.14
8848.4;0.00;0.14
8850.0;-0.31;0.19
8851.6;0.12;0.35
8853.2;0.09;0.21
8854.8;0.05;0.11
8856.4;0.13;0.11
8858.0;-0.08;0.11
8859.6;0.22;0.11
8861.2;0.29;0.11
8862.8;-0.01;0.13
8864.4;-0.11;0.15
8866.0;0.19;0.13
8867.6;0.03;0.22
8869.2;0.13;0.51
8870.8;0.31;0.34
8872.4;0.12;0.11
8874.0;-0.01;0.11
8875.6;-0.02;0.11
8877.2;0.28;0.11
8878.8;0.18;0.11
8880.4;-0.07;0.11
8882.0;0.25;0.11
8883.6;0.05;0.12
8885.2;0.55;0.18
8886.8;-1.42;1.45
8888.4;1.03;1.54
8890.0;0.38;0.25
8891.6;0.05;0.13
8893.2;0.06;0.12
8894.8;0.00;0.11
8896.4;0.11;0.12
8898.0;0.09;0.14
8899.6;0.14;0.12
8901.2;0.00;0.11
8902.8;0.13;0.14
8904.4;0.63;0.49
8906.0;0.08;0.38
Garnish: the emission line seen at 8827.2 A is H-gamma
